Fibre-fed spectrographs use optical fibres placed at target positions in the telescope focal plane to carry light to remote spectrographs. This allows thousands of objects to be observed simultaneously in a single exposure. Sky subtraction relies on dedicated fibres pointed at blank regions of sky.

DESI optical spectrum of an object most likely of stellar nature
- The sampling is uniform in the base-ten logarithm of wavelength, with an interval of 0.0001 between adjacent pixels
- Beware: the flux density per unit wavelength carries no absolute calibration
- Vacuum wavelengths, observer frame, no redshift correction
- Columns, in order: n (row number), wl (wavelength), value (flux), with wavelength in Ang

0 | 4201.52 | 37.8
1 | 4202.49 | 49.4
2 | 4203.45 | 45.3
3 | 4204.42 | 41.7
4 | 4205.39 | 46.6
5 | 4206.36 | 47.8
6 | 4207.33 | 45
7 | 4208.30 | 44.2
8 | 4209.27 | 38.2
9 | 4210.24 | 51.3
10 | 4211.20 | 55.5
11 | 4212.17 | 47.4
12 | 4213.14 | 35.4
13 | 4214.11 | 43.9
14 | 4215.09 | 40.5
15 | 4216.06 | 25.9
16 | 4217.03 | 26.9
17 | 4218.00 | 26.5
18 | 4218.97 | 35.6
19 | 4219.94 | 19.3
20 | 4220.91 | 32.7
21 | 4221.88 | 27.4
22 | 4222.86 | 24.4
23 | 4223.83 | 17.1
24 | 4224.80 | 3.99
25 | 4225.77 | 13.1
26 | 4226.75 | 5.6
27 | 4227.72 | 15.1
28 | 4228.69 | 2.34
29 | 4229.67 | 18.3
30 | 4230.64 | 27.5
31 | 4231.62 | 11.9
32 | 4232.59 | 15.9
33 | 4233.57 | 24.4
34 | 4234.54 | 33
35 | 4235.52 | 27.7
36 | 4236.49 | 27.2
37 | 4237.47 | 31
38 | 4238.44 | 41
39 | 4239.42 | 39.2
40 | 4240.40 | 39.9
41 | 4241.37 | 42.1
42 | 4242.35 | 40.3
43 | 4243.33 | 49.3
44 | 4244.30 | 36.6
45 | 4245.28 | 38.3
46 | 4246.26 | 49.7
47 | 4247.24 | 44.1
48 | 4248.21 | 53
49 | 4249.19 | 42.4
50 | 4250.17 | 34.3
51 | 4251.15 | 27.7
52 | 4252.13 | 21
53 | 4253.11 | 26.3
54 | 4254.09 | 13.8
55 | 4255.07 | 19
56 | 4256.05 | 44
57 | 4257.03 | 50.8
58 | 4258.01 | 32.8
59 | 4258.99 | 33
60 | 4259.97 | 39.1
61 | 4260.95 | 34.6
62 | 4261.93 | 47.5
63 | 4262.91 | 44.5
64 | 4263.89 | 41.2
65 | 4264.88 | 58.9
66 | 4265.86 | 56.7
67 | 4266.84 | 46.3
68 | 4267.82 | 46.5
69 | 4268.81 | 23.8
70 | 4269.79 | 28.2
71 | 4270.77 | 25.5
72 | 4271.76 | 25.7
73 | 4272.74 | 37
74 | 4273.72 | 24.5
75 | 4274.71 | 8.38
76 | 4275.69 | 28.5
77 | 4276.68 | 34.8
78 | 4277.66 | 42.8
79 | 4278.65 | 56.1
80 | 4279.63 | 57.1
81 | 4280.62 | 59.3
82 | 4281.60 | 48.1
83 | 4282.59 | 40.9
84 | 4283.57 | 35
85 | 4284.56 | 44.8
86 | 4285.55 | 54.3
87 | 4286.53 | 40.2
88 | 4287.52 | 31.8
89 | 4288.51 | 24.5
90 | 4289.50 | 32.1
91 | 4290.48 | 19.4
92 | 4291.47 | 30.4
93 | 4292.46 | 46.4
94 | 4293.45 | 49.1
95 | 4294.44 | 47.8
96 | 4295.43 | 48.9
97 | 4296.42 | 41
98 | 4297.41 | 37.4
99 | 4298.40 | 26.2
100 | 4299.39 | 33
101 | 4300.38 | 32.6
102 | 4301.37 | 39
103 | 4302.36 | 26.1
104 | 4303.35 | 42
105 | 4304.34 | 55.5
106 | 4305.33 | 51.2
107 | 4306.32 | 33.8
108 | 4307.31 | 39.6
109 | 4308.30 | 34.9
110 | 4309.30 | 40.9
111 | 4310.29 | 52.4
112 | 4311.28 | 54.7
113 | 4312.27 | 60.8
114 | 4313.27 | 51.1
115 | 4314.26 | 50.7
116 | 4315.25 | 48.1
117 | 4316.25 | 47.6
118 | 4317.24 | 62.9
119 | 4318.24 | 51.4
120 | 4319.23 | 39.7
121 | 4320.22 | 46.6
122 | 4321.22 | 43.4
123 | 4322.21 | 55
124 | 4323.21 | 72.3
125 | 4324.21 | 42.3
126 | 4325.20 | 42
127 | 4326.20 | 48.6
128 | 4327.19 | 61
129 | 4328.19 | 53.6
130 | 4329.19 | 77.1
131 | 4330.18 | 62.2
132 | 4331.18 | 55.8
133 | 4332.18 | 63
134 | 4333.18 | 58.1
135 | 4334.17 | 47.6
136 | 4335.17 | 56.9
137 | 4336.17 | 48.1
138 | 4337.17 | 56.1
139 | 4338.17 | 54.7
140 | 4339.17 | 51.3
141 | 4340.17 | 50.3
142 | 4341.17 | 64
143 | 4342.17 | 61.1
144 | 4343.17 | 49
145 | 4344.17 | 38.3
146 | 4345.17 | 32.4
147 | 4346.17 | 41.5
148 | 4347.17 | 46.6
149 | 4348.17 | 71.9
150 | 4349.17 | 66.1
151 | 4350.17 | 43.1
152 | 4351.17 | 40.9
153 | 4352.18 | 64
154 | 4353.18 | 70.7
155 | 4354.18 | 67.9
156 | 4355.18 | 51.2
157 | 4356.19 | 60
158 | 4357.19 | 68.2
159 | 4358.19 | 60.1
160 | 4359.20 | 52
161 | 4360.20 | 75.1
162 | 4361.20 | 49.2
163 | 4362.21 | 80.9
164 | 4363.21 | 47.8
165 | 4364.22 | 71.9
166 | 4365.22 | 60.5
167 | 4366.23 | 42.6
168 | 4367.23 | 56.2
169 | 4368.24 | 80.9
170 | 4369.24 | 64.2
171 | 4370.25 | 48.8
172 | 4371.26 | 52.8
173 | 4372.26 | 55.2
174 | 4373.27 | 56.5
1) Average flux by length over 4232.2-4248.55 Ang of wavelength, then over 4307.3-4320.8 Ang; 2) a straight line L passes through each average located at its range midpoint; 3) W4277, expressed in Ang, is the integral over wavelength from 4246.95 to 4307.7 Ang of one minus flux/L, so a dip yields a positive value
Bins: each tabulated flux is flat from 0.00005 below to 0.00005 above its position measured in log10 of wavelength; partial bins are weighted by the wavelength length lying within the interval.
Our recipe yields 7.0 Ang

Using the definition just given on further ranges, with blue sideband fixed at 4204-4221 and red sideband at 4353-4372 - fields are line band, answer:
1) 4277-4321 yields 7.1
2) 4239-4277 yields 7.5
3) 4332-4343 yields 0.4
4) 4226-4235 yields 5.4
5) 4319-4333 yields 0.2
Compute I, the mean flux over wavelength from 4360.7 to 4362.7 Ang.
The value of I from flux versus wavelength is 64.9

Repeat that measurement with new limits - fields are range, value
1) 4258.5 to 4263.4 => 39.8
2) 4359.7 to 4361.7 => 62.3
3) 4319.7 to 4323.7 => 54.2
